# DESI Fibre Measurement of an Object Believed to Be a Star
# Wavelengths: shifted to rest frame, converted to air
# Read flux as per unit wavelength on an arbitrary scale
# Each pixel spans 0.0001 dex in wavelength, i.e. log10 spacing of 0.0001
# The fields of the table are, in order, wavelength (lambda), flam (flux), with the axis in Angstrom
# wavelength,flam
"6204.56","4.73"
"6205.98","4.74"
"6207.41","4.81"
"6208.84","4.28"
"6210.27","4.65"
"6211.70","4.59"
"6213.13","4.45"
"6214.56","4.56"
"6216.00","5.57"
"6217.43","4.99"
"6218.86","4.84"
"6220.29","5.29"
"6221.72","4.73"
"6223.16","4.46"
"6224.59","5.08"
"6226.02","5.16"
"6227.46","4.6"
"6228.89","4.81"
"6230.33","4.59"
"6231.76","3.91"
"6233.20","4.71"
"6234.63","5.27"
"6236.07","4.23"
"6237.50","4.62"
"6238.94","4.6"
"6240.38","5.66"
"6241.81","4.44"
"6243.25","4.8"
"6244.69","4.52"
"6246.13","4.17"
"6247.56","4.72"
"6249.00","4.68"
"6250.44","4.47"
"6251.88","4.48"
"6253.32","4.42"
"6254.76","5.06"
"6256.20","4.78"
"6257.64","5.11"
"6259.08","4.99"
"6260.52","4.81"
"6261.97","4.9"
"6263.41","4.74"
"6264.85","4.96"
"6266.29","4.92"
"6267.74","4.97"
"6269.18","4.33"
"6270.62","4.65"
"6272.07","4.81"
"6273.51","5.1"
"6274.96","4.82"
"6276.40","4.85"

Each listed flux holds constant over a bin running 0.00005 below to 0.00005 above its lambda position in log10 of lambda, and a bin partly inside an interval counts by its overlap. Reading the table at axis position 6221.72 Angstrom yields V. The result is 4.73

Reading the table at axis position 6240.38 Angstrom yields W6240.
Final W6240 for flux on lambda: 5.66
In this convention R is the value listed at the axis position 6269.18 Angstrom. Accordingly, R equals 4.33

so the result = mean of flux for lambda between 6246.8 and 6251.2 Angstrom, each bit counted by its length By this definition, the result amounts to 4.62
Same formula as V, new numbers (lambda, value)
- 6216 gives 5.57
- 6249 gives 4.68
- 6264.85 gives 4.96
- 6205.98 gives 4.74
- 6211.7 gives 4.59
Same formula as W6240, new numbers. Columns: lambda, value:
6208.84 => 4.28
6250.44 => 4.47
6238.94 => 4.6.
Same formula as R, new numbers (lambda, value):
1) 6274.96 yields 4.82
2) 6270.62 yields 4.65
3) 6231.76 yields 3.91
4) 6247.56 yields 4.72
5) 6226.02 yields 5.16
